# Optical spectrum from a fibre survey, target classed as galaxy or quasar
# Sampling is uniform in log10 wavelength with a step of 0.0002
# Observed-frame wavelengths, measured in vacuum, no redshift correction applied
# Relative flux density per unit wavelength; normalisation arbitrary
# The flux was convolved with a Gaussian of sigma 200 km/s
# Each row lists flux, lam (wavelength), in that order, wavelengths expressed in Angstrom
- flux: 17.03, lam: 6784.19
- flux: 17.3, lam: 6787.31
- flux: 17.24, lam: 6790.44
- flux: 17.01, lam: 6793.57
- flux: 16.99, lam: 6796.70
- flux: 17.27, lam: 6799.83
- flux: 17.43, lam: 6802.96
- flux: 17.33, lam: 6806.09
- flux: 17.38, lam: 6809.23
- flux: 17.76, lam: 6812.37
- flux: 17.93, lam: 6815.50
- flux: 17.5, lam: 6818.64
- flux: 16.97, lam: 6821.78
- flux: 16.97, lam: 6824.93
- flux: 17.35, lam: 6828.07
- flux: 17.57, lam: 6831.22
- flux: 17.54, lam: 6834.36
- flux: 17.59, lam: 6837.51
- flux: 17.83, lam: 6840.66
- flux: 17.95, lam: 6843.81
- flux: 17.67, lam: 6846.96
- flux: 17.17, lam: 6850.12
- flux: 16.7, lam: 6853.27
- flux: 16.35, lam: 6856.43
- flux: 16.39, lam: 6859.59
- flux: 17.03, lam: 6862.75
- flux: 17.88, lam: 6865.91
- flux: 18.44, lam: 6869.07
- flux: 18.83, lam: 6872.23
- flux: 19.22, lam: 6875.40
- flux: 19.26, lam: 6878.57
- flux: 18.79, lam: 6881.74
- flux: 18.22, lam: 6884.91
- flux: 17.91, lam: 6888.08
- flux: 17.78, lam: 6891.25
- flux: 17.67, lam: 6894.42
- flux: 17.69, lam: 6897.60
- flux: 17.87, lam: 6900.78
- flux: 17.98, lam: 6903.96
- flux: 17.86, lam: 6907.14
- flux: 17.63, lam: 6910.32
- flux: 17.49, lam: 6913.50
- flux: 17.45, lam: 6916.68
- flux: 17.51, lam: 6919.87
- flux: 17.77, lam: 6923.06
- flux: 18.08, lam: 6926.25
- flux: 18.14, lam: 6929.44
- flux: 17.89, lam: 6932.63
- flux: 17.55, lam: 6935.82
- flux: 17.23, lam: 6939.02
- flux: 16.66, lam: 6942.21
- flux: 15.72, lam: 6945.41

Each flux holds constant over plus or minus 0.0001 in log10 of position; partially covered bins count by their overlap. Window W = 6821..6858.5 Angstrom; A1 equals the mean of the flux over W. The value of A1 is 17.3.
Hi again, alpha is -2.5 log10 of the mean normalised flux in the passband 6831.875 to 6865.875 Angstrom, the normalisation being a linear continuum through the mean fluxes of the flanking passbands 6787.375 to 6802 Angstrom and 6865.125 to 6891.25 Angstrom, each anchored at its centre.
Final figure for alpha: 0.048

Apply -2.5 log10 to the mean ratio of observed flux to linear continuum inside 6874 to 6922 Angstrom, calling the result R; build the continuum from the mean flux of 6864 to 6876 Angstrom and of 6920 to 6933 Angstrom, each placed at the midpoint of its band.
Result 0.01 mag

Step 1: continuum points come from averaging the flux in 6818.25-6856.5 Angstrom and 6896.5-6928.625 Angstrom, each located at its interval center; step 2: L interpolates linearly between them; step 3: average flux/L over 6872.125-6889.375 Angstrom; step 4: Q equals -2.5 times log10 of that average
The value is -0.07 mag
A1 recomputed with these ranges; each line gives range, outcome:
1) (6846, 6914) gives 17.8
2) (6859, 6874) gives 17.8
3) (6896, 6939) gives 17.7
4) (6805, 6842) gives 17.5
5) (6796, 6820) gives 17.5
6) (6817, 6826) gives 17.1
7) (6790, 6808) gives 17.2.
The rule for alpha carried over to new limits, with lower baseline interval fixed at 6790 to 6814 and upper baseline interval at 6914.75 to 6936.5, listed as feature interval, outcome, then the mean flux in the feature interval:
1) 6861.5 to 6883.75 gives -0.056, 18.5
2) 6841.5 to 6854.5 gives 0.004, 17.4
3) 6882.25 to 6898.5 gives -0.017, 17.9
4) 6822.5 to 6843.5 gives -0.003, 17.5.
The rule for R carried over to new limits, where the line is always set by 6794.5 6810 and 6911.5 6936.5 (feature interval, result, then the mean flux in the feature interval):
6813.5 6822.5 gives -0.014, 17.5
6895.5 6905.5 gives -0.010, 17.8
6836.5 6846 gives -0.024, 17.8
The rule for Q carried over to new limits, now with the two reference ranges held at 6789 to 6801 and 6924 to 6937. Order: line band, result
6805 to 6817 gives -0.02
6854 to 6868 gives 0.04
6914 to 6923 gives 0.02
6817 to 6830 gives 0.01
